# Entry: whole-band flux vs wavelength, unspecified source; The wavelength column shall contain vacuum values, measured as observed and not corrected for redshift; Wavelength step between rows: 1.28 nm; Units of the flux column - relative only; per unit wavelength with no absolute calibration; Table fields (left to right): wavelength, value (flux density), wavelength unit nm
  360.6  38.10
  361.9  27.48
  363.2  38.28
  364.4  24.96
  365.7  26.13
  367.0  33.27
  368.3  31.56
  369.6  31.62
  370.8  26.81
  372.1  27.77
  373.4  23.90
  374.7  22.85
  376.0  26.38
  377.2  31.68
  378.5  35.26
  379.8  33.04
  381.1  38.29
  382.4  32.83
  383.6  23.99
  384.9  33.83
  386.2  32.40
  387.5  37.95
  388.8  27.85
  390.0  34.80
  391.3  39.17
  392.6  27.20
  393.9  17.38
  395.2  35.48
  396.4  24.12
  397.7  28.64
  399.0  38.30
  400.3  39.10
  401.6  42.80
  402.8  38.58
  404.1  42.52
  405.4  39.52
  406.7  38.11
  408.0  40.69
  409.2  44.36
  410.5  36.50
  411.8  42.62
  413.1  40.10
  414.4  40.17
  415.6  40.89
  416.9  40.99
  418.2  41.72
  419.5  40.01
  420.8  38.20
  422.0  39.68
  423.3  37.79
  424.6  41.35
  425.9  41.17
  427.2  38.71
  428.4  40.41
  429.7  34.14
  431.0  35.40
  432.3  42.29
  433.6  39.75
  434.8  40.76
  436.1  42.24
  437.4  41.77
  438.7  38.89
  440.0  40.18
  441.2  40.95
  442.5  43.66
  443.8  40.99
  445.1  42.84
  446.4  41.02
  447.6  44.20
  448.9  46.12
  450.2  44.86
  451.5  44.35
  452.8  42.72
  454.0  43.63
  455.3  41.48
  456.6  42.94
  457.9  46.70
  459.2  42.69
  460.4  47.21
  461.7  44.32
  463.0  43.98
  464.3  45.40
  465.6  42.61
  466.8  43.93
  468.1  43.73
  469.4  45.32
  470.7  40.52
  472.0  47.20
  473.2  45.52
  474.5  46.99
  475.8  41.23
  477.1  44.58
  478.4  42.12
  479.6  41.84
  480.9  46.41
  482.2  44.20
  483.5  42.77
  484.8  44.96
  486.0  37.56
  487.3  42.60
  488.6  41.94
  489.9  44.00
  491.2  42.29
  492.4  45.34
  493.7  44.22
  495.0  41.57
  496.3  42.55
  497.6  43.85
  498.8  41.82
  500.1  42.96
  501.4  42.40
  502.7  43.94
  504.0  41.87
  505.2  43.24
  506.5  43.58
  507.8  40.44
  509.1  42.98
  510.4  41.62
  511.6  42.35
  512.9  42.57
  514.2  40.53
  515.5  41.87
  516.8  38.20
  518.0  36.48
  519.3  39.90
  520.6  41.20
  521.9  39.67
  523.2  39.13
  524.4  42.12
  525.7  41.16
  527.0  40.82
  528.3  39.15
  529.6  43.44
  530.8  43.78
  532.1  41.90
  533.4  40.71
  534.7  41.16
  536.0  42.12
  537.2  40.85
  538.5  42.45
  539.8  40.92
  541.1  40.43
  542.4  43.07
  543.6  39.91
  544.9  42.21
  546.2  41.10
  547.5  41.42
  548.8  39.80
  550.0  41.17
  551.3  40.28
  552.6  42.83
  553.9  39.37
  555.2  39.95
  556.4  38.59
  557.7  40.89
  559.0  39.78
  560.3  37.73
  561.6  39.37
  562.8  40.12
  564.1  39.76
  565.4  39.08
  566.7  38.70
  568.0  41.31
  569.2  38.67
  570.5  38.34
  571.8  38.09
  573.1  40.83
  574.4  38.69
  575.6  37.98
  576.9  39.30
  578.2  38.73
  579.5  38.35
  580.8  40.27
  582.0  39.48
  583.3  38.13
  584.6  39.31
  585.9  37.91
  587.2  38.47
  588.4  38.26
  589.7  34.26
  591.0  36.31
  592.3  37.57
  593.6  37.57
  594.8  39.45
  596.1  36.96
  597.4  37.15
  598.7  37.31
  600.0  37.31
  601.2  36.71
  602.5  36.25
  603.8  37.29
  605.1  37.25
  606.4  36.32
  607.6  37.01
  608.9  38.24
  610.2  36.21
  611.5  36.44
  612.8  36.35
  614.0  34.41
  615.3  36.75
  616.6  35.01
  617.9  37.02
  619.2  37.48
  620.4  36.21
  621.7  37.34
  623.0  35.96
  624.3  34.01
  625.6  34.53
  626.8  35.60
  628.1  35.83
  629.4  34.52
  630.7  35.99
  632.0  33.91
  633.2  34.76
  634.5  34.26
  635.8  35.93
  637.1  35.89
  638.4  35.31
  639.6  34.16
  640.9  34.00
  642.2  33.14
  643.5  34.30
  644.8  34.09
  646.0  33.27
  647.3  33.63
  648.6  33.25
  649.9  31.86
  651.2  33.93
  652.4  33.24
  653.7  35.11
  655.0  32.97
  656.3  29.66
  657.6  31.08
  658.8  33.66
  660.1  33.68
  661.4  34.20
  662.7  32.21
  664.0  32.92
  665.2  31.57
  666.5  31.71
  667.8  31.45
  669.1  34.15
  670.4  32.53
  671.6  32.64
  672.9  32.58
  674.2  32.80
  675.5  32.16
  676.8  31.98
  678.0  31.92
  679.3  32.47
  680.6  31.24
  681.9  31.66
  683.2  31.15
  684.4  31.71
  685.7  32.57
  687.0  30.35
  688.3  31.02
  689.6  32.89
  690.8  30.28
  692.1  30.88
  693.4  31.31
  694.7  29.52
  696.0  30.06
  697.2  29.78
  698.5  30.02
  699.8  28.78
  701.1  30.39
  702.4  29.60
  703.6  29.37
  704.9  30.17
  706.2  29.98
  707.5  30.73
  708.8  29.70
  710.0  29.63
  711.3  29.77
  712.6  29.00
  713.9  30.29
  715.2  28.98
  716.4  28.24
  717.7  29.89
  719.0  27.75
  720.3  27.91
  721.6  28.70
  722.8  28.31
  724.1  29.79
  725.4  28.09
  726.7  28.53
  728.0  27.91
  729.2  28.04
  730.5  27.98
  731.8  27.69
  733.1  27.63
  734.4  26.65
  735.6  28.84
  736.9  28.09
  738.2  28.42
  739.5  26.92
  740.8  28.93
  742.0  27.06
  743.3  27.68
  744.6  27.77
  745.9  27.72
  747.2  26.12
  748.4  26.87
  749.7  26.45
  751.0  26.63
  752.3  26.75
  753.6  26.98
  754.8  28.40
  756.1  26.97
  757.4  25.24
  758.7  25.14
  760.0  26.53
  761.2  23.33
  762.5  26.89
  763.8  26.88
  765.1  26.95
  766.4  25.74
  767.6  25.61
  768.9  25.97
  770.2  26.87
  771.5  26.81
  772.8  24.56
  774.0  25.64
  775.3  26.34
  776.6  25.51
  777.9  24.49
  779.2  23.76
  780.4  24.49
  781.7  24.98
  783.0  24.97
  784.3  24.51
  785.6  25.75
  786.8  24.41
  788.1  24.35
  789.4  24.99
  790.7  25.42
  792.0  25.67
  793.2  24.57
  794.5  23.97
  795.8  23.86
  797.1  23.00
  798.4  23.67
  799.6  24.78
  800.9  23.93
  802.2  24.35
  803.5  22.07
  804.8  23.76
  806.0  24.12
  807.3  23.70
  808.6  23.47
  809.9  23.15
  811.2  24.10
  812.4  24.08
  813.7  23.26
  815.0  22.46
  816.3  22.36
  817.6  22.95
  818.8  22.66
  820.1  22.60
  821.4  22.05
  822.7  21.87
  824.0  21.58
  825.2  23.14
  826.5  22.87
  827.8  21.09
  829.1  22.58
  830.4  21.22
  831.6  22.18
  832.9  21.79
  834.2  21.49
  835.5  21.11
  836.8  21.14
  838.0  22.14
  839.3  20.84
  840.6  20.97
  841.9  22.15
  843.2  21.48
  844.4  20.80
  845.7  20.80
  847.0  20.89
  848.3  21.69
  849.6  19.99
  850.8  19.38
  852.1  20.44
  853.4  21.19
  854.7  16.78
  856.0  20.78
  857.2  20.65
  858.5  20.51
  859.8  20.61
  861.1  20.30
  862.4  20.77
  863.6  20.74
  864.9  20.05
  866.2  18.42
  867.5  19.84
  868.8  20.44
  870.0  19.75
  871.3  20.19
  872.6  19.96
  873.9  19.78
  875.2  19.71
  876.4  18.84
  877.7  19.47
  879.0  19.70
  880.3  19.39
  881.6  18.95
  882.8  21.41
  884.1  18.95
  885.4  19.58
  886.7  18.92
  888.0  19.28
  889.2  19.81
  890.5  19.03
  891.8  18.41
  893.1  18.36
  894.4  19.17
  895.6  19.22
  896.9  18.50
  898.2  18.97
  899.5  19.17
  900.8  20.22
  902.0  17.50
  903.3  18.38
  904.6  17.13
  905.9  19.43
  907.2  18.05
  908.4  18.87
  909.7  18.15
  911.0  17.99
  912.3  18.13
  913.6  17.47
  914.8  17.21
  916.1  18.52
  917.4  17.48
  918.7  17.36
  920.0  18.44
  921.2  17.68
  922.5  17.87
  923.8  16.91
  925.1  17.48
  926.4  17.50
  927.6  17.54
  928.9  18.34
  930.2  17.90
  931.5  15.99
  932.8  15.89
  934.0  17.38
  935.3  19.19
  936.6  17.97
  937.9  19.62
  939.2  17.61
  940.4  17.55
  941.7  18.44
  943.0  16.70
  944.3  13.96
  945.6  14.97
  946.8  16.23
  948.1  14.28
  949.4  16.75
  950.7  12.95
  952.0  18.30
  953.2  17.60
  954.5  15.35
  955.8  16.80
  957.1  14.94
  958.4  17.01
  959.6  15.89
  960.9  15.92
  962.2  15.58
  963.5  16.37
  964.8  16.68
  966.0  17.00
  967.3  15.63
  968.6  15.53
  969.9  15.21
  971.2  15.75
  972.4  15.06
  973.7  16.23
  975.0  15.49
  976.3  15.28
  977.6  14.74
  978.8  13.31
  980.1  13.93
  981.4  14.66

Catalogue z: 0.00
